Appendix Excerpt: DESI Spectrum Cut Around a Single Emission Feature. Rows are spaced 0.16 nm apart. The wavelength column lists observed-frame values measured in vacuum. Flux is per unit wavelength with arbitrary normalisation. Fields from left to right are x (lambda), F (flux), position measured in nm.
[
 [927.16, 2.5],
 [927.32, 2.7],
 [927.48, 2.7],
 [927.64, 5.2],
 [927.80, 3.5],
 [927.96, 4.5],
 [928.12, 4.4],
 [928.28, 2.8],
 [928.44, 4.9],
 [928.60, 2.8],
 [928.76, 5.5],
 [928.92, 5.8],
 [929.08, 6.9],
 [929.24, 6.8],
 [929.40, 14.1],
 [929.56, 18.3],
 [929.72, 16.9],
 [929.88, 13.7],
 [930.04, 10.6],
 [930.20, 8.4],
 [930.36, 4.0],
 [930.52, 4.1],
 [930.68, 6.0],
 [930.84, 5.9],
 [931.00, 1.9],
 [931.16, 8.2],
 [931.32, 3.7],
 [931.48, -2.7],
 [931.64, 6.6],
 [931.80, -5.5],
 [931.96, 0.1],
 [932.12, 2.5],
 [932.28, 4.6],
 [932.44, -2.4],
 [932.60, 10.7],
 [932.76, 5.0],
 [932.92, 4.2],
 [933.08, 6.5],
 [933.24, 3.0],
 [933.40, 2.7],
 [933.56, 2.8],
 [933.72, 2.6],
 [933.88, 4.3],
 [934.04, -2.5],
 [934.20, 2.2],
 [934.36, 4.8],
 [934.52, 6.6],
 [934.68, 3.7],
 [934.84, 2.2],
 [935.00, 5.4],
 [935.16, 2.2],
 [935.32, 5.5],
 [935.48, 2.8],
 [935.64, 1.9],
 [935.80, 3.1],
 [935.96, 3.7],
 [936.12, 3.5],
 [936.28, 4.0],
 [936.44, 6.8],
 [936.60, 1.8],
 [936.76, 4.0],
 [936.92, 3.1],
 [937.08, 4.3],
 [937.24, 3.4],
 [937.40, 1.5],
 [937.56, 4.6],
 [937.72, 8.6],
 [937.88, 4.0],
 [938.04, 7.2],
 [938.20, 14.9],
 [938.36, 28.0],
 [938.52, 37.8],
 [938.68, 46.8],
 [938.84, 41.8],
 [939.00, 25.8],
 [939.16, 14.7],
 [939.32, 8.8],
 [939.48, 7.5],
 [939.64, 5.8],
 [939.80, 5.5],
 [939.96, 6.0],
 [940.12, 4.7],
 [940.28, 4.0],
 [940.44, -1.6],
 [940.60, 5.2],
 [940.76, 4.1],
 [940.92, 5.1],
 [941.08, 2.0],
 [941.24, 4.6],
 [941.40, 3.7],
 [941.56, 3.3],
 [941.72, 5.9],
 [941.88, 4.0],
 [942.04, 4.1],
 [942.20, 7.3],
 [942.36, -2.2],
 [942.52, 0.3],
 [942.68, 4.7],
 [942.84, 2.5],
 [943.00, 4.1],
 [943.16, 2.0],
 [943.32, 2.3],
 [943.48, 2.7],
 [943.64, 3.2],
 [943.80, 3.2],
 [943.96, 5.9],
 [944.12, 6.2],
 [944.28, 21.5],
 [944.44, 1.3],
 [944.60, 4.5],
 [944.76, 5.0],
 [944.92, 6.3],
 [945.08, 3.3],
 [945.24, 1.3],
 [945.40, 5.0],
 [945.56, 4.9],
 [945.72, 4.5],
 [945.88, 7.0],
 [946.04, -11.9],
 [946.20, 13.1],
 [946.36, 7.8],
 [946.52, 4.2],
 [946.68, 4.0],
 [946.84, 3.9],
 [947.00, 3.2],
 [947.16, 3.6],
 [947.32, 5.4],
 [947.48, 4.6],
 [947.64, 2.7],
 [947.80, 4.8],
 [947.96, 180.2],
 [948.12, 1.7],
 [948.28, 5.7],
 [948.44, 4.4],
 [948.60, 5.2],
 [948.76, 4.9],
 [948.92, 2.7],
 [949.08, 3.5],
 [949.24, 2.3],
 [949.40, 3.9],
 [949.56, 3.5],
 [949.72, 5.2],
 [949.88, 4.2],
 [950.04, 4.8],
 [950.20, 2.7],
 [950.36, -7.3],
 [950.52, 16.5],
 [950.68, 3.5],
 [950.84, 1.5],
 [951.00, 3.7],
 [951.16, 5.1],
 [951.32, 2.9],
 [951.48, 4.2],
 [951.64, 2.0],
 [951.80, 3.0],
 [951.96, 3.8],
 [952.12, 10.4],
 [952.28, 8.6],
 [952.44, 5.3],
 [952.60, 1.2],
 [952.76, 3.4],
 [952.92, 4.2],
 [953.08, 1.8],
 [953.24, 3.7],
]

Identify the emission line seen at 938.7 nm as [O III]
